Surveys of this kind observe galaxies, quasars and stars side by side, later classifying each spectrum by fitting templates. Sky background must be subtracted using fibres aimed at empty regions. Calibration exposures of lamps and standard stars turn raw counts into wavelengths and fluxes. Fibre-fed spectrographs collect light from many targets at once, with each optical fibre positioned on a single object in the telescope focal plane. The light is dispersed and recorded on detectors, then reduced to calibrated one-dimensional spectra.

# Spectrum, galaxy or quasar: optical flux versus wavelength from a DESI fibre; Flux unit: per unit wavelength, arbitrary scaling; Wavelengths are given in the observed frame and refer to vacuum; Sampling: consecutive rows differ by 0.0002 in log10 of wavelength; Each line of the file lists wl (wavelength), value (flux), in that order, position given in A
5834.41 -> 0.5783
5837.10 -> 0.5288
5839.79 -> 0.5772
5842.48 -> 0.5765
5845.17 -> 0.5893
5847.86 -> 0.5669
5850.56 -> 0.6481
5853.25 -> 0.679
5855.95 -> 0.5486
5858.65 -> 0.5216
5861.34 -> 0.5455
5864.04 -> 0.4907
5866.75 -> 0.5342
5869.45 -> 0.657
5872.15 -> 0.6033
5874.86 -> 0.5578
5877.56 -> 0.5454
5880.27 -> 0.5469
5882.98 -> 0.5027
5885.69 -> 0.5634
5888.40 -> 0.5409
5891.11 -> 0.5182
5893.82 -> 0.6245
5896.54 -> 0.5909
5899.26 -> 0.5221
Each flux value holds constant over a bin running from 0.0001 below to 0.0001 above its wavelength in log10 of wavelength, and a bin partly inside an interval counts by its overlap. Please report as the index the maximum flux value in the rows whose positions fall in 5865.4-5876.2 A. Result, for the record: 0.657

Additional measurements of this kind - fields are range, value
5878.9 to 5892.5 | 0.5634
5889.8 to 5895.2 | 0.6245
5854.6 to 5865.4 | 0.5486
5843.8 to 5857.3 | 0.679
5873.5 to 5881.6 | 0.5578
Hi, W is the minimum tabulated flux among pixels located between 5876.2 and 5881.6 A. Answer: 0.5454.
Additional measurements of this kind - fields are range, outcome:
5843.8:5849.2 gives 0.5669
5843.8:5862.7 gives 0.5216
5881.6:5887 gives 0.5027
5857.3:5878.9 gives 0.4907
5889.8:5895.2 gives 0.5182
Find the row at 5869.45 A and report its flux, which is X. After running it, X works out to 0.657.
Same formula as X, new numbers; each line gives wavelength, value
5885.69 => 0.5634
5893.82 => 0.6245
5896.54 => 0.5909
